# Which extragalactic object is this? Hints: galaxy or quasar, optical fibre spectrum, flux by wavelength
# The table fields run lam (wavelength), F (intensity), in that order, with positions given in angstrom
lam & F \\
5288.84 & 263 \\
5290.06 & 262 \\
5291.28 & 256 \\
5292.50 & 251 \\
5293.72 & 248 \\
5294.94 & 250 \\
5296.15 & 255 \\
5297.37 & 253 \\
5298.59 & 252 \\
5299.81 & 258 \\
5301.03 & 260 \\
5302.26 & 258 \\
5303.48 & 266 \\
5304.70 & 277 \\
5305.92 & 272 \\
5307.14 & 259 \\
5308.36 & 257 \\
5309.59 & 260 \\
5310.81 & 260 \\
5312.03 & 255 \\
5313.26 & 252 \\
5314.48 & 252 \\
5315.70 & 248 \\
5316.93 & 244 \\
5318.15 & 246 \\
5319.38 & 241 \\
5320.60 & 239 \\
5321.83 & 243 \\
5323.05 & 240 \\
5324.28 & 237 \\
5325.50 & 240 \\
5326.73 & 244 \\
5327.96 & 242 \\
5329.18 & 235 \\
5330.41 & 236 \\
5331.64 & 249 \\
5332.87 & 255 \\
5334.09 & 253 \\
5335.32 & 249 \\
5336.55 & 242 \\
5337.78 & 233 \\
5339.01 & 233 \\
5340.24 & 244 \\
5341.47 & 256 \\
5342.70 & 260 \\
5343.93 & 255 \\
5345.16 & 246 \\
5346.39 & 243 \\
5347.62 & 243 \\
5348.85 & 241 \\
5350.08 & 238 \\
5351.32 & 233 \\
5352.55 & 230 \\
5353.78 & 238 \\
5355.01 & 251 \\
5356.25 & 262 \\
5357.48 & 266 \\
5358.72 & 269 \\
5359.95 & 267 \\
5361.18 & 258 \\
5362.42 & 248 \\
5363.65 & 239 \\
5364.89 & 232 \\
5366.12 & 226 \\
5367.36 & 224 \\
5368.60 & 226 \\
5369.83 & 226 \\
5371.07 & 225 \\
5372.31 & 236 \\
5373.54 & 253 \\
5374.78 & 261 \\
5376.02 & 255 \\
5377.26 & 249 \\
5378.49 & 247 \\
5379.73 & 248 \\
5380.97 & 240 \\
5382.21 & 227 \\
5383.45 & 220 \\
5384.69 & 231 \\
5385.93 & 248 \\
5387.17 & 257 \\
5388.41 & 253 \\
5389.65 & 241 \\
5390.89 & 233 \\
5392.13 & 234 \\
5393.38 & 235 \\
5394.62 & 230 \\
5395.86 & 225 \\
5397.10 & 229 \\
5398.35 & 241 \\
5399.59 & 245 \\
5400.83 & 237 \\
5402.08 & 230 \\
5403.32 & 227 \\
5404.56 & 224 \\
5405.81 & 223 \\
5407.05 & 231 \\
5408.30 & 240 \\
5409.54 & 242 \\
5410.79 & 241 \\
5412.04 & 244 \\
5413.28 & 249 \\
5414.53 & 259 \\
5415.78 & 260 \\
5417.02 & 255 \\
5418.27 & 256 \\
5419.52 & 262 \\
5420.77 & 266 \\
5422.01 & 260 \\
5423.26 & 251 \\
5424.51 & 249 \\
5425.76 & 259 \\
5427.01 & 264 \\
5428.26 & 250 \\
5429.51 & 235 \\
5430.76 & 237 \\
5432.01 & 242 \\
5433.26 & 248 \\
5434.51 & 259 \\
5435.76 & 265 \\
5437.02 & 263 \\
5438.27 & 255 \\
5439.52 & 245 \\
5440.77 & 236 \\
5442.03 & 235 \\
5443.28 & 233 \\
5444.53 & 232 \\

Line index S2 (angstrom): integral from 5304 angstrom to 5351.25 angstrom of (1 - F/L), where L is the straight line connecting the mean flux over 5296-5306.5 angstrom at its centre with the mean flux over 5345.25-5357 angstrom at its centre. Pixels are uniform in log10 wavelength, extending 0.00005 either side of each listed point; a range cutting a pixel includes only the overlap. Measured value 0.70 angstrom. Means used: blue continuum 261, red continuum 243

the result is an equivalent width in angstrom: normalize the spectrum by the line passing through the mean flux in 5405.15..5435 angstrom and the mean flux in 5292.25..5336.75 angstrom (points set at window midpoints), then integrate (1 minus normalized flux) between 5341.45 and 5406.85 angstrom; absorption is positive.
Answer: 2.35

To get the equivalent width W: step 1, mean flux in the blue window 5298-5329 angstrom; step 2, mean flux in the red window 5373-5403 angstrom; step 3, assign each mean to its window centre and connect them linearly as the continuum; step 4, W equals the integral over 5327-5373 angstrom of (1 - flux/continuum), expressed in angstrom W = 0.5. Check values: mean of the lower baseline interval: 252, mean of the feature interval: 244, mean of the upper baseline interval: 240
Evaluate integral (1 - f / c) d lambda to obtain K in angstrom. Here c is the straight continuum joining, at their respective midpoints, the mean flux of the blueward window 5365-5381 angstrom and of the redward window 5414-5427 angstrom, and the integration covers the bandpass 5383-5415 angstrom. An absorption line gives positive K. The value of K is 1.6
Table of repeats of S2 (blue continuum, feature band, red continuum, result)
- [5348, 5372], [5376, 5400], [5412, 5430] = 0.9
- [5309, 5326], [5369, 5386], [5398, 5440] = 0.5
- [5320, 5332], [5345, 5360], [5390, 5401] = -0.6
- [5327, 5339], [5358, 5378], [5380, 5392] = -0.3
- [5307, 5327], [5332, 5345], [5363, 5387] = -0.2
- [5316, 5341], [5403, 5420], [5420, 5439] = 0.5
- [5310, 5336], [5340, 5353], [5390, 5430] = 0.0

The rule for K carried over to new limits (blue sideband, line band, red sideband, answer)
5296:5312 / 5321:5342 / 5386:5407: 0.8 angstrom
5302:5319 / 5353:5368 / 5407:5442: 0.4 angstrom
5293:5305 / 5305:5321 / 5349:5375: 0.0 angstrom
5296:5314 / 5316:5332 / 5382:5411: 0.8 angstrom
